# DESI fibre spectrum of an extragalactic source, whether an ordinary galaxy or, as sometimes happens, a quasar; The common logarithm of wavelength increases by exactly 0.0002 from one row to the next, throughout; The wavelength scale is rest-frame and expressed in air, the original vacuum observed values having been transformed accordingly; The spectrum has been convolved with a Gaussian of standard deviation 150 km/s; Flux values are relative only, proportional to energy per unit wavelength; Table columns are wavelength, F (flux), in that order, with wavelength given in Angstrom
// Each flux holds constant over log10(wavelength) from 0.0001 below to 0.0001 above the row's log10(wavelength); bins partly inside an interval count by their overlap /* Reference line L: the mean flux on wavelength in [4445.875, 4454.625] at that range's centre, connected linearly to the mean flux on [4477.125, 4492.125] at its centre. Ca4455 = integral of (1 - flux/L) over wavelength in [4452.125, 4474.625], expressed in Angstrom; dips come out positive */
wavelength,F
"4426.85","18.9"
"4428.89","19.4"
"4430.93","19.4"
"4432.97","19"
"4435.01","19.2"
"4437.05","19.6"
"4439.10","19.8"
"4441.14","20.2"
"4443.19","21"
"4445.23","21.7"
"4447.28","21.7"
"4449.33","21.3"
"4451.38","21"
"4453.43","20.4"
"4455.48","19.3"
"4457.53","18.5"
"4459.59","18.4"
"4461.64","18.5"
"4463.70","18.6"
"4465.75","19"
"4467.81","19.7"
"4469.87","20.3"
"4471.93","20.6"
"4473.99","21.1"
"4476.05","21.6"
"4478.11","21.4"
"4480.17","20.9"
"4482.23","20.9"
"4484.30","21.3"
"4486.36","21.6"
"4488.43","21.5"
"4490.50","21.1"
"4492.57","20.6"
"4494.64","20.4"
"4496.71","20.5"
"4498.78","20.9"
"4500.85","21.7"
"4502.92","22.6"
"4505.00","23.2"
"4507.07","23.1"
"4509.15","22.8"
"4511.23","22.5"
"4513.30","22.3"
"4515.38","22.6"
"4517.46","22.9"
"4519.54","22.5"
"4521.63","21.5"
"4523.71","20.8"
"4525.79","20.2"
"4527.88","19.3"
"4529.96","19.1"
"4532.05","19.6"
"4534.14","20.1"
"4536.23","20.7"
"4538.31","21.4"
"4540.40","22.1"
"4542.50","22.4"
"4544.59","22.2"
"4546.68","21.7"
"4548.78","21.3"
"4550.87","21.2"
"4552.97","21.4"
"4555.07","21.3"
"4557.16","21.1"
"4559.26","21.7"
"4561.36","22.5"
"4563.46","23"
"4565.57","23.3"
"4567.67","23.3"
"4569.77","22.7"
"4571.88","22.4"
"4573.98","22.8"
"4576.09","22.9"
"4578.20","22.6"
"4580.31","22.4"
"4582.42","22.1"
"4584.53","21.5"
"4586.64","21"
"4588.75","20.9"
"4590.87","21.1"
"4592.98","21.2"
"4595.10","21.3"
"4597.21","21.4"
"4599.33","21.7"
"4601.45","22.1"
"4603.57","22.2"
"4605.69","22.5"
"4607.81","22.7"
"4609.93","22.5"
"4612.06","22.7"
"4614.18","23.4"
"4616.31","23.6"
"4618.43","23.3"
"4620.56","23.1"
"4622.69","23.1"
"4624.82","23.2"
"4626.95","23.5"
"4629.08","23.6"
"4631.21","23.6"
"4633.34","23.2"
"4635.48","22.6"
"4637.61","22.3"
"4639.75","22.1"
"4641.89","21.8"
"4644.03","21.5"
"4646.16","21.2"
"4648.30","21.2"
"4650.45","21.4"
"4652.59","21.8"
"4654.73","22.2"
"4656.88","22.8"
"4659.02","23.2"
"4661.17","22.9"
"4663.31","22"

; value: 1.8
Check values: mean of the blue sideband 21.1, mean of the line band 19.5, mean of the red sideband 21.2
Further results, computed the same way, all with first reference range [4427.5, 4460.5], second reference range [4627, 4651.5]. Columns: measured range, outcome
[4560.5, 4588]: -1.24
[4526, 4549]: 0.25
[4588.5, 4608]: 0.09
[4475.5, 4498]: -0.63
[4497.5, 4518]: -1.67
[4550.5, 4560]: -0.02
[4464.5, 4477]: -0.03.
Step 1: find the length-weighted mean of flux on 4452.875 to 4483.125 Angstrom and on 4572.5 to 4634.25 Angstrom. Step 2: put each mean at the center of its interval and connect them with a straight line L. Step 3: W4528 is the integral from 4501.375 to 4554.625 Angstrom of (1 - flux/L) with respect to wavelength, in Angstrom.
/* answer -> -1.3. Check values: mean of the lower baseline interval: 19.9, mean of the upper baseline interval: 22.5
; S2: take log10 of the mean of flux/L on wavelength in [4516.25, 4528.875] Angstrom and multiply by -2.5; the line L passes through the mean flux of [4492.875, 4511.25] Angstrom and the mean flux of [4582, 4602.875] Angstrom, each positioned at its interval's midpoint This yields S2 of 0.029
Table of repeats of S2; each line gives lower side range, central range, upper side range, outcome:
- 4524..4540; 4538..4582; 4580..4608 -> -0.07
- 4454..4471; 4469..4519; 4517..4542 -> -0.09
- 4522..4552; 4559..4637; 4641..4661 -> -0.05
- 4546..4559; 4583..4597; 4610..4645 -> 0.05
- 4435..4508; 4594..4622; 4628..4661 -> -0.03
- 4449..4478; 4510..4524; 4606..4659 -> -0.08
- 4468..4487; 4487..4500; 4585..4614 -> 0.01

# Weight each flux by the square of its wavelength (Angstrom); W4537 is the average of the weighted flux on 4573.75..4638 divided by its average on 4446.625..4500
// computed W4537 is 1.17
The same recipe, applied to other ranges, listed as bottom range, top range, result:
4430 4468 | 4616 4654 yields 1.23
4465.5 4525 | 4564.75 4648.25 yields 1.10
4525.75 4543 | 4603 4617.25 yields 1.15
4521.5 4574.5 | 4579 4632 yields 1.07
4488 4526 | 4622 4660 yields 1.09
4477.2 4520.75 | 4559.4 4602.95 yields 1.05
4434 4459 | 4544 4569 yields 1.14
